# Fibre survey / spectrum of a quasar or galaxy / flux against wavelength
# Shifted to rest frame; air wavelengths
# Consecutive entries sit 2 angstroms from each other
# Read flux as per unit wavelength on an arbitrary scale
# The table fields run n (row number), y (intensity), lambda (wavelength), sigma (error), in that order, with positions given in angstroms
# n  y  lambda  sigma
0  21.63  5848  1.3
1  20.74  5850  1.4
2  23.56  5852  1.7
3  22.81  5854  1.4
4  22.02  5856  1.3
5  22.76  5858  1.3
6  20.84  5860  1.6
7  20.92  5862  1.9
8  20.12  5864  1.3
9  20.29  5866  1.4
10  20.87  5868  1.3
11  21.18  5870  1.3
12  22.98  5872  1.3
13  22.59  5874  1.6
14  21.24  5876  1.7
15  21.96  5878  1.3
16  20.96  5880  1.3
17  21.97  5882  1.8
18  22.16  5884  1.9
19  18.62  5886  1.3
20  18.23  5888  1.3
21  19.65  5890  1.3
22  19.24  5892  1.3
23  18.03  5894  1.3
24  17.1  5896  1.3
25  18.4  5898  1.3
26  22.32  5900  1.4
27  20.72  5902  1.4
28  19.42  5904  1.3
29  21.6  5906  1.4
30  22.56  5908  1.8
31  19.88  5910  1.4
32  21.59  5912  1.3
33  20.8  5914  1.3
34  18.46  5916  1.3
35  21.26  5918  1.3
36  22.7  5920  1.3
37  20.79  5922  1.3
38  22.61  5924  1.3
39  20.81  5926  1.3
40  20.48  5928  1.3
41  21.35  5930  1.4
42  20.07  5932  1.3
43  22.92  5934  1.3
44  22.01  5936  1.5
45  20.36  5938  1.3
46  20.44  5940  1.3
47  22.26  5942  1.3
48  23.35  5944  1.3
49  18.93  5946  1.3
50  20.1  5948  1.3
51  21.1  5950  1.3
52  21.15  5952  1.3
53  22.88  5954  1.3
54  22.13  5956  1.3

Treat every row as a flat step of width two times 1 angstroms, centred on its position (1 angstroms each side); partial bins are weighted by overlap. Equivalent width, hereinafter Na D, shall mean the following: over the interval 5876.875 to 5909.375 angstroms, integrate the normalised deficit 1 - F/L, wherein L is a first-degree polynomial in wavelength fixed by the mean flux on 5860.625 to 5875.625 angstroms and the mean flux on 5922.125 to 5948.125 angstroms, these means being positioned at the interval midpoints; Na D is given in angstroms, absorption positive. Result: 1.6 angstroms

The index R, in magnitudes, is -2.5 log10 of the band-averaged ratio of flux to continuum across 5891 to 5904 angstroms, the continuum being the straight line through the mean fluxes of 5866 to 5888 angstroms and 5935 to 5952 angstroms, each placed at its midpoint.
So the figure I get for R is 0.10 mag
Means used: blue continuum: 21.3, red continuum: 21.1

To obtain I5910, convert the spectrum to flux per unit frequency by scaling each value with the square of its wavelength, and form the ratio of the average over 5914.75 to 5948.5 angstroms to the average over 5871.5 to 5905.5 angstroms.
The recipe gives 1.06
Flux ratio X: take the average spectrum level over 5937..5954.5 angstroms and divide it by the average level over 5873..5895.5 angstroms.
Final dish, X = 1.04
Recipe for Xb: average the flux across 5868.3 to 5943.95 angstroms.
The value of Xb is 20.8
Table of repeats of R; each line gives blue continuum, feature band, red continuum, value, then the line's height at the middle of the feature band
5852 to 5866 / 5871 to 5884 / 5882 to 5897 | -0.09 mag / 20.2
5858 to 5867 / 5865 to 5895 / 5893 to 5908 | -0.02 mag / 20.4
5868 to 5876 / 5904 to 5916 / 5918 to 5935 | 0.04 mag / 21.6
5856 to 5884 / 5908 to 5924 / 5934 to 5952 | 0.01 mag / 21.3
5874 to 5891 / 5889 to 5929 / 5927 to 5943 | 0.03 mag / 21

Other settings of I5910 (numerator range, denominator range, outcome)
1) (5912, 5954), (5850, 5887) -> 1.00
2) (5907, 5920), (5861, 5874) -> 1.00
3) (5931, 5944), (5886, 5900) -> 1.17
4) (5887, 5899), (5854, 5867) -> 0.88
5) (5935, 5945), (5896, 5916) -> 1.07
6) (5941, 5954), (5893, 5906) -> 1.11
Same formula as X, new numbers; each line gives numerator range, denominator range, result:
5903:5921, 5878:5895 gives 1.05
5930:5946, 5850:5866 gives 0.99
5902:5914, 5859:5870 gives 1.01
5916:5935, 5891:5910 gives 1.07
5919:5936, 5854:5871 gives 1.01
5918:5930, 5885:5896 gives 1.15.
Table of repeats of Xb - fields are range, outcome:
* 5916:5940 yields 21.2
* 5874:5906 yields 20.1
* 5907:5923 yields 21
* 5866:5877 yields 21.6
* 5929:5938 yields 21.5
